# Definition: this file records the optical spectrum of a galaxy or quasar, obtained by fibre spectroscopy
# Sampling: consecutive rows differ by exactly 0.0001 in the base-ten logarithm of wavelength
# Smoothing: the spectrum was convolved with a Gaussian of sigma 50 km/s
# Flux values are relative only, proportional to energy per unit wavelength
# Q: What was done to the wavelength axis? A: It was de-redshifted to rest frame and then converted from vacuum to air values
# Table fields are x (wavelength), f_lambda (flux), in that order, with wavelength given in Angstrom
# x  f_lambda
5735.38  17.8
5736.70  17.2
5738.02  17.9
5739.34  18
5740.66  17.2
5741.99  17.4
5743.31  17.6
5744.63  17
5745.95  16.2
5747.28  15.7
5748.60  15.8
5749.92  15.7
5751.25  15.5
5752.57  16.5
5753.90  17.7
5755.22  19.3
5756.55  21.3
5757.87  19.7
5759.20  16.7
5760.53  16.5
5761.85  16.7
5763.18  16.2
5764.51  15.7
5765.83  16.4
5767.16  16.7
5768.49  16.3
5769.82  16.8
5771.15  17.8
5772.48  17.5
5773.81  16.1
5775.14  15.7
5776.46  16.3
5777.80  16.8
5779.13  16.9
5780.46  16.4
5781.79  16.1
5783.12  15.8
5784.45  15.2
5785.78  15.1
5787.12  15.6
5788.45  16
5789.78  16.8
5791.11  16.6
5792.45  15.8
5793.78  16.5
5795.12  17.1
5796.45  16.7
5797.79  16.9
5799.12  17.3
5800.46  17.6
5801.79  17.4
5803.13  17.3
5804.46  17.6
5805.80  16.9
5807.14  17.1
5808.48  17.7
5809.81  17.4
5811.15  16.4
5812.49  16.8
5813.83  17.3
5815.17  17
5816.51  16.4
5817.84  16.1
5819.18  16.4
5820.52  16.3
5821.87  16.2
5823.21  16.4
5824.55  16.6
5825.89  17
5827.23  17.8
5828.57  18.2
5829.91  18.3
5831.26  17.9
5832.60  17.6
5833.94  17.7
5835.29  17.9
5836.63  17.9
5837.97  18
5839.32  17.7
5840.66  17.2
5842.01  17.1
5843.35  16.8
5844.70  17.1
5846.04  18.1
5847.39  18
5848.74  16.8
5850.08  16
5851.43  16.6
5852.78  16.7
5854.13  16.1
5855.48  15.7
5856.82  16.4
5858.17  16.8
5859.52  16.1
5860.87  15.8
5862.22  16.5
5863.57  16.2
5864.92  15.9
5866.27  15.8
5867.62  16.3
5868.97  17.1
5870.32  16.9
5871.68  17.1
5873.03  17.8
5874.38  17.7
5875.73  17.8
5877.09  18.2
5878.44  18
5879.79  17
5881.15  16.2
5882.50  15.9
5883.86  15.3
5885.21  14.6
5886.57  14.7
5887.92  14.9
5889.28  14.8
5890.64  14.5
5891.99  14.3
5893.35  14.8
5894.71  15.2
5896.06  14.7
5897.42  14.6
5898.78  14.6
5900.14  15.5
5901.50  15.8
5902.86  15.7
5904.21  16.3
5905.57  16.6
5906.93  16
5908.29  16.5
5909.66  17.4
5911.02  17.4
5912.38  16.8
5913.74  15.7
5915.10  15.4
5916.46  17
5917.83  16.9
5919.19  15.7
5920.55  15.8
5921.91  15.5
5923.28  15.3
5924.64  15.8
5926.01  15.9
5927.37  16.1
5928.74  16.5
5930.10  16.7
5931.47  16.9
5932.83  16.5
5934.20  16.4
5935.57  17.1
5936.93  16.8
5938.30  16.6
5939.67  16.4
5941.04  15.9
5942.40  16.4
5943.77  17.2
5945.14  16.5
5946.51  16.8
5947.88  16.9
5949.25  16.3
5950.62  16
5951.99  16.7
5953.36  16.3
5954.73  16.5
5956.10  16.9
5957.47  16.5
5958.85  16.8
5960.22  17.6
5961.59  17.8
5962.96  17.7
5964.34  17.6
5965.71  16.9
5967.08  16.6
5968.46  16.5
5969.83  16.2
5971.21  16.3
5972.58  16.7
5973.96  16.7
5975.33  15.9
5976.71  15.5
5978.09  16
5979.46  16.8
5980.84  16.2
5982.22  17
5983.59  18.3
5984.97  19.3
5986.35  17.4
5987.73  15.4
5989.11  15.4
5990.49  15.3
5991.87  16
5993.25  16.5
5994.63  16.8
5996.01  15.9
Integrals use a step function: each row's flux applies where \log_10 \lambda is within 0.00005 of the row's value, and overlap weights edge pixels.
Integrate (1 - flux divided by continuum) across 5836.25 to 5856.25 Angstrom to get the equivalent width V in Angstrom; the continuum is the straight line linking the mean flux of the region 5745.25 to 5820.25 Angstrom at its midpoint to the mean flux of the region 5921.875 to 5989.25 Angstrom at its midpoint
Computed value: -0.4 Angstrom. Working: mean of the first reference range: 16.7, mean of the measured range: 17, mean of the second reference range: 16.6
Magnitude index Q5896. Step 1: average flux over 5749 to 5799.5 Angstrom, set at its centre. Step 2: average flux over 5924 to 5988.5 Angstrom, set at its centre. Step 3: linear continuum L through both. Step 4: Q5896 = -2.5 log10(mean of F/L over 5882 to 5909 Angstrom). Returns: 0.10 mag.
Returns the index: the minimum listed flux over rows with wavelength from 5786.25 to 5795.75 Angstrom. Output 15.6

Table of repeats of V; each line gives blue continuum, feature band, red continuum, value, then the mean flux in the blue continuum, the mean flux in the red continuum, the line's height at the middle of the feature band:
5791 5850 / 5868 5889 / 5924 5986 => 0.5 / 17.2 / 16.7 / 17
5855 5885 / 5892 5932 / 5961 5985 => 1.9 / 16.6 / 16.8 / 16.7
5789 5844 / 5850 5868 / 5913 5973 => 0.7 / 17.1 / 16.5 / 16.9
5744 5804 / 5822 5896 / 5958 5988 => 0.6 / 16.7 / 16.9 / 16.8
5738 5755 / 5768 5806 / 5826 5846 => 1.4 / 16.8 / 17.7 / 17.2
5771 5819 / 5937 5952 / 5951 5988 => 0.3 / 16.7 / 16.8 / 16.8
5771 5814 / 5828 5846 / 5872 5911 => -1.5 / 16.7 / 15.9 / 16.3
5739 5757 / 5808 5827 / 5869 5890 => 0.1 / 17.1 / 16.5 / 16.8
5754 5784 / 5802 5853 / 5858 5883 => -0.9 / 17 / 16.8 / 16.9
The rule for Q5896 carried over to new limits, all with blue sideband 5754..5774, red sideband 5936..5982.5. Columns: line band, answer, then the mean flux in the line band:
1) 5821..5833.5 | -0.01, 17.3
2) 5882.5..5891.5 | 0.14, 14.9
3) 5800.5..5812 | 0.00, 17.2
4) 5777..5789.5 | 0.08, 16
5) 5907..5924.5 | 0.04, 16.3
